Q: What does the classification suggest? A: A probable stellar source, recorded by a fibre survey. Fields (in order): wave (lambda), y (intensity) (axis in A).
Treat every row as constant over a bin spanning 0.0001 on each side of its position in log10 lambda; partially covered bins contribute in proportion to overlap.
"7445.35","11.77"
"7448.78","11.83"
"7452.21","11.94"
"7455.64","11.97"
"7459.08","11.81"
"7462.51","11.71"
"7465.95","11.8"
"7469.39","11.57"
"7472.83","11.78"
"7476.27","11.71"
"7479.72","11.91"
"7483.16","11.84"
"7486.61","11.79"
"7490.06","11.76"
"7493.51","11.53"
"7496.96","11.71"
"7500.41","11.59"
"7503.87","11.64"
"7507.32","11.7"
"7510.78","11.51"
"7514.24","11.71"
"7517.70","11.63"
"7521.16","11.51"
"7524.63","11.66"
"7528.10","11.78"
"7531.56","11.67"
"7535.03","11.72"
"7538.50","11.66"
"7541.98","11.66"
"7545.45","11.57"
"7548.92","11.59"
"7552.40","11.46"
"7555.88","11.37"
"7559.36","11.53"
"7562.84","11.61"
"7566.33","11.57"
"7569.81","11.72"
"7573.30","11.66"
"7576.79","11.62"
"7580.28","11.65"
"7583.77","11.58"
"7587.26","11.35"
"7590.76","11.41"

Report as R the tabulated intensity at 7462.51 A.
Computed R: 11.71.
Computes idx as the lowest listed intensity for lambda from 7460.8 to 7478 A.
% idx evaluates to 11.57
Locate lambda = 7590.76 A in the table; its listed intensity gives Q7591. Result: 11.41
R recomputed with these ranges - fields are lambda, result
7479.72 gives 11.91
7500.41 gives 11.59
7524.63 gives 11.66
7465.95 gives 11.8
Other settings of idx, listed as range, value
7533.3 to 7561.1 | 11.37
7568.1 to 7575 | 11.66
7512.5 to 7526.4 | 11.51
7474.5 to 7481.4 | 11.71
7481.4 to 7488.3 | 11.79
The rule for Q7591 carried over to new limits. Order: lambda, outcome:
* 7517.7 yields 11.63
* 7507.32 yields 11.7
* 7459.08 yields 11.81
